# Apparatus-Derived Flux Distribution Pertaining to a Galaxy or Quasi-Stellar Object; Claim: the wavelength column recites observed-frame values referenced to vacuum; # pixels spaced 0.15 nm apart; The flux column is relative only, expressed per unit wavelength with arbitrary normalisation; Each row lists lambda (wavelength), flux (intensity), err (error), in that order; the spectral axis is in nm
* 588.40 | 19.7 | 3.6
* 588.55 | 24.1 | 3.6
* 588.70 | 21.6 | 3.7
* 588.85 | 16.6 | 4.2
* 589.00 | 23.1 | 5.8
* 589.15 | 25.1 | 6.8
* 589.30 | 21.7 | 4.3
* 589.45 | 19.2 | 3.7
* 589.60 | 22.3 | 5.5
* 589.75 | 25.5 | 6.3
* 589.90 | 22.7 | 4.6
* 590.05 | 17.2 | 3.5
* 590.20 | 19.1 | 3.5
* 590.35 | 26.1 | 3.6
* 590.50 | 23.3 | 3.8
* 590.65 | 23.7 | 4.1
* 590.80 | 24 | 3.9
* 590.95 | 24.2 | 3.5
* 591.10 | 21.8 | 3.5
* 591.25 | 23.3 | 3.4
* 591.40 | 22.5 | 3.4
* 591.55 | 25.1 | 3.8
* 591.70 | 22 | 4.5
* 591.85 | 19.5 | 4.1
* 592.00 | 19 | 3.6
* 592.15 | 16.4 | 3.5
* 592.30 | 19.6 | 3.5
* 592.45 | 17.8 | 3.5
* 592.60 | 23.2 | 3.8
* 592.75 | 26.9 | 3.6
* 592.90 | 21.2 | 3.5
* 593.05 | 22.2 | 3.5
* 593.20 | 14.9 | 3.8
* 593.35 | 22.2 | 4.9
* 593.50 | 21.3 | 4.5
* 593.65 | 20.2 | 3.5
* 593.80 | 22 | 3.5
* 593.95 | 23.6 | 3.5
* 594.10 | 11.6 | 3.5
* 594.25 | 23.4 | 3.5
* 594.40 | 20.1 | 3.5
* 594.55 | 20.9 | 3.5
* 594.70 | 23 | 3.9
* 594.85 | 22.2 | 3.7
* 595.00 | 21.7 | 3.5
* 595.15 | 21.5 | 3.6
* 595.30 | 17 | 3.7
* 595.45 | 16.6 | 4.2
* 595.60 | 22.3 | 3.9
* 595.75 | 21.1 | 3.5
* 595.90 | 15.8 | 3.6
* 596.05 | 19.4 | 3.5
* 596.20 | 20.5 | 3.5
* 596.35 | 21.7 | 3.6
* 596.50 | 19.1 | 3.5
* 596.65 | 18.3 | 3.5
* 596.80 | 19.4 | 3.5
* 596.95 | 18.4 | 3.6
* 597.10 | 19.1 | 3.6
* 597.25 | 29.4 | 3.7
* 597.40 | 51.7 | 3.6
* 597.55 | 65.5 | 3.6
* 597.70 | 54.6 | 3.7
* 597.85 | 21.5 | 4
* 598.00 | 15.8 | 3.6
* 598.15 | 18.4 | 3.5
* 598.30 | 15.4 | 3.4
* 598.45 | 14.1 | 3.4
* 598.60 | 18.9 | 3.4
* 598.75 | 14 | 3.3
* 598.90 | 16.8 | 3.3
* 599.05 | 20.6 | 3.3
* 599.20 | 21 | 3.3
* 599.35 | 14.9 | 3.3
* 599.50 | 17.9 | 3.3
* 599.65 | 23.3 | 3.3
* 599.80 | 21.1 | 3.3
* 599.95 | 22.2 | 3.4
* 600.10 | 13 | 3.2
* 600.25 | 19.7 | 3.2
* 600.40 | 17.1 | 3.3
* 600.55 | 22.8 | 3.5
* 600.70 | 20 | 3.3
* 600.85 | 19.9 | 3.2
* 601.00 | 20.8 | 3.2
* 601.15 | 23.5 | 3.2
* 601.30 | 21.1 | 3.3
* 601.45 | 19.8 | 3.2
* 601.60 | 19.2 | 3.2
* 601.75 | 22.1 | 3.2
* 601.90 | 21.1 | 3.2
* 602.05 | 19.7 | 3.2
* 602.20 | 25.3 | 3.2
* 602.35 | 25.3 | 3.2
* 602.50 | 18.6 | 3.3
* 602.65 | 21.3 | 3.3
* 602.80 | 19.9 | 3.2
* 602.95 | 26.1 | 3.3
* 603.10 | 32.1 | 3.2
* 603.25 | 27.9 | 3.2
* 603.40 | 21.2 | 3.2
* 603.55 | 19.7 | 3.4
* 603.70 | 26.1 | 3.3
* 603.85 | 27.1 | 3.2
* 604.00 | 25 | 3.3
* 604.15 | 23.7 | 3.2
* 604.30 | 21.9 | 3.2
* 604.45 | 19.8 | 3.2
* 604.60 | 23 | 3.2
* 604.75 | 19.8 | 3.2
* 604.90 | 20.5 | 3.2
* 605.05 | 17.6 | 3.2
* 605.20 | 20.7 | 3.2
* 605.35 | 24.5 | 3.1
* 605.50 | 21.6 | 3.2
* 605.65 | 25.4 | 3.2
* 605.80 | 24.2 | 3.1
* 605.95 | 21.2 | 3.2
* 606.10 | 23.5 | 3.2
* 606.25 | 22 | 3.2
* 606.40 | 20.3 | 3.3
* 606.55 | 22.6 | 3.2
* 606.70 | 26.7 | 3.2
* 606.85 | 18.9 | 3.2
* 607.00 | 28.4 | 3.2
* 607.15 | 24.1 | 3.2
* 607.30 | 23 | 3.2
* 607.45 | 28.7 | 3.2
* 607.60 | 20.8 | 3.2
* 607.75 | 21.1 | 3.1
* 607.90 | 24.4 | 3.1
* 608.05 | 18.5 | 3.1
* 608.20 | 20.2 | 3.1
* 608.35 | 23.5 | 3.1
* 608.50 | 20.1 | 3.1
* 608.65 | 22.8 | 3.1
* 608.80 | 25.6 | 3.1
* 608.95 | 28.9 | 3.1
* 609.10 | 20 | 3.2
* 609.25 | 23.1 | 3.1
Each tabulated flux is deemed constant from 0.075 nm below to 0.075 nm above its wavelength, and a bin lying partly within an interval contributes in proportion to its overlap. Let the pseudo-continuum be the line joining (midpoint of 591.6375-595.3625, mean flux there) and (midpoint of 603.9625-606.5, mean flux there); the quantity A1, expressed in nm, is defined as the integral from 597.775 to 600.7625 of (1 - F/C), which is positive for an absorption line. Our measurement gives 0.400 nm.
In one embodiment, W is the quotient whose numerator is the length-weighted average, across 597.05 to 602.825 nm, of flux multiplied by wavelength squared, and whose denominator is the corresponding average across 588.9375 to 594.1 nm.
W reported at 1.1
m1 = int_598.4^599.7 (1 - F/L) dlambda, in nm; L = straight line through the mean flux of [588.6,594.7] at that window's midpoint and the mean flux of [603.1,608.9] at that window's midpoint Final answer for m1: 0.252 nm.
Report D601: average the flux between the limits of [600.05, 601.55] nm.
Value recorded 19.9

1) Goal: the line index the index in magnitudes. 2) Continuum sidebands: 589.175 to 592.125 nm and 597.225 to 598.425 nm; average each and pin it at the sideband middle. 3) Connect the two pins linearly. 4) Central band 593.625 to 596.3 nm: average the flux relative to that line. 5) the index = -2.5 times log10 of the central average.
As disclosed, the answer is 0.39 mag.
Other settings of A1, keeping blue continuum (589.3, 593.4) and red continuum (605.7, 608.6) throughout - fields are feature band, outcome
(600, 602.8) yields 0.23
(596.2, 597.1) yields 0.11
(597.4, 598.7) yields -0.41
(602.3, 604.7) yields -0.12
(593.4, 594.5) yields 0.07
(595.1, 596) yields 0.12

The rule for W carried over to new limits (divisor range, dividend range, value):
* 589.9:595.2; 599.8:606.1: 1.07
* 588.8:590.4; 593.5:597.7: 1.12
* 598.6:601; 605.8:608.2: 1.23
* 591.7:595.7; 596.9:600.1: 1.21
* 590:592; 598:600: 0.84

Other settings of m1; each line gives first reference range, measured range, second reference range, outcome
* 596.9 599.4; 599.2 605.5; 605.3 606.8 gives 0.67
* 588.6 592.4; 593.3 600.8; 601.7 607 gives 0.15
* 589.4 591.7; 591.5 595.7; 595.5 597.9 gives 0.73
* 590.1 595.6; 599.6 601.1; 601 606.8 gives 0.15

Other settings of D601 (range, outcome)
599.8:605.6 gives 21.9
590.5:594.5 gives 21.3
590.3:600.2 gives 21.9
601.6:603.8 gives 23.2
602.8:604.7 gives 24.2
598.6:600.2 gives 18.5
